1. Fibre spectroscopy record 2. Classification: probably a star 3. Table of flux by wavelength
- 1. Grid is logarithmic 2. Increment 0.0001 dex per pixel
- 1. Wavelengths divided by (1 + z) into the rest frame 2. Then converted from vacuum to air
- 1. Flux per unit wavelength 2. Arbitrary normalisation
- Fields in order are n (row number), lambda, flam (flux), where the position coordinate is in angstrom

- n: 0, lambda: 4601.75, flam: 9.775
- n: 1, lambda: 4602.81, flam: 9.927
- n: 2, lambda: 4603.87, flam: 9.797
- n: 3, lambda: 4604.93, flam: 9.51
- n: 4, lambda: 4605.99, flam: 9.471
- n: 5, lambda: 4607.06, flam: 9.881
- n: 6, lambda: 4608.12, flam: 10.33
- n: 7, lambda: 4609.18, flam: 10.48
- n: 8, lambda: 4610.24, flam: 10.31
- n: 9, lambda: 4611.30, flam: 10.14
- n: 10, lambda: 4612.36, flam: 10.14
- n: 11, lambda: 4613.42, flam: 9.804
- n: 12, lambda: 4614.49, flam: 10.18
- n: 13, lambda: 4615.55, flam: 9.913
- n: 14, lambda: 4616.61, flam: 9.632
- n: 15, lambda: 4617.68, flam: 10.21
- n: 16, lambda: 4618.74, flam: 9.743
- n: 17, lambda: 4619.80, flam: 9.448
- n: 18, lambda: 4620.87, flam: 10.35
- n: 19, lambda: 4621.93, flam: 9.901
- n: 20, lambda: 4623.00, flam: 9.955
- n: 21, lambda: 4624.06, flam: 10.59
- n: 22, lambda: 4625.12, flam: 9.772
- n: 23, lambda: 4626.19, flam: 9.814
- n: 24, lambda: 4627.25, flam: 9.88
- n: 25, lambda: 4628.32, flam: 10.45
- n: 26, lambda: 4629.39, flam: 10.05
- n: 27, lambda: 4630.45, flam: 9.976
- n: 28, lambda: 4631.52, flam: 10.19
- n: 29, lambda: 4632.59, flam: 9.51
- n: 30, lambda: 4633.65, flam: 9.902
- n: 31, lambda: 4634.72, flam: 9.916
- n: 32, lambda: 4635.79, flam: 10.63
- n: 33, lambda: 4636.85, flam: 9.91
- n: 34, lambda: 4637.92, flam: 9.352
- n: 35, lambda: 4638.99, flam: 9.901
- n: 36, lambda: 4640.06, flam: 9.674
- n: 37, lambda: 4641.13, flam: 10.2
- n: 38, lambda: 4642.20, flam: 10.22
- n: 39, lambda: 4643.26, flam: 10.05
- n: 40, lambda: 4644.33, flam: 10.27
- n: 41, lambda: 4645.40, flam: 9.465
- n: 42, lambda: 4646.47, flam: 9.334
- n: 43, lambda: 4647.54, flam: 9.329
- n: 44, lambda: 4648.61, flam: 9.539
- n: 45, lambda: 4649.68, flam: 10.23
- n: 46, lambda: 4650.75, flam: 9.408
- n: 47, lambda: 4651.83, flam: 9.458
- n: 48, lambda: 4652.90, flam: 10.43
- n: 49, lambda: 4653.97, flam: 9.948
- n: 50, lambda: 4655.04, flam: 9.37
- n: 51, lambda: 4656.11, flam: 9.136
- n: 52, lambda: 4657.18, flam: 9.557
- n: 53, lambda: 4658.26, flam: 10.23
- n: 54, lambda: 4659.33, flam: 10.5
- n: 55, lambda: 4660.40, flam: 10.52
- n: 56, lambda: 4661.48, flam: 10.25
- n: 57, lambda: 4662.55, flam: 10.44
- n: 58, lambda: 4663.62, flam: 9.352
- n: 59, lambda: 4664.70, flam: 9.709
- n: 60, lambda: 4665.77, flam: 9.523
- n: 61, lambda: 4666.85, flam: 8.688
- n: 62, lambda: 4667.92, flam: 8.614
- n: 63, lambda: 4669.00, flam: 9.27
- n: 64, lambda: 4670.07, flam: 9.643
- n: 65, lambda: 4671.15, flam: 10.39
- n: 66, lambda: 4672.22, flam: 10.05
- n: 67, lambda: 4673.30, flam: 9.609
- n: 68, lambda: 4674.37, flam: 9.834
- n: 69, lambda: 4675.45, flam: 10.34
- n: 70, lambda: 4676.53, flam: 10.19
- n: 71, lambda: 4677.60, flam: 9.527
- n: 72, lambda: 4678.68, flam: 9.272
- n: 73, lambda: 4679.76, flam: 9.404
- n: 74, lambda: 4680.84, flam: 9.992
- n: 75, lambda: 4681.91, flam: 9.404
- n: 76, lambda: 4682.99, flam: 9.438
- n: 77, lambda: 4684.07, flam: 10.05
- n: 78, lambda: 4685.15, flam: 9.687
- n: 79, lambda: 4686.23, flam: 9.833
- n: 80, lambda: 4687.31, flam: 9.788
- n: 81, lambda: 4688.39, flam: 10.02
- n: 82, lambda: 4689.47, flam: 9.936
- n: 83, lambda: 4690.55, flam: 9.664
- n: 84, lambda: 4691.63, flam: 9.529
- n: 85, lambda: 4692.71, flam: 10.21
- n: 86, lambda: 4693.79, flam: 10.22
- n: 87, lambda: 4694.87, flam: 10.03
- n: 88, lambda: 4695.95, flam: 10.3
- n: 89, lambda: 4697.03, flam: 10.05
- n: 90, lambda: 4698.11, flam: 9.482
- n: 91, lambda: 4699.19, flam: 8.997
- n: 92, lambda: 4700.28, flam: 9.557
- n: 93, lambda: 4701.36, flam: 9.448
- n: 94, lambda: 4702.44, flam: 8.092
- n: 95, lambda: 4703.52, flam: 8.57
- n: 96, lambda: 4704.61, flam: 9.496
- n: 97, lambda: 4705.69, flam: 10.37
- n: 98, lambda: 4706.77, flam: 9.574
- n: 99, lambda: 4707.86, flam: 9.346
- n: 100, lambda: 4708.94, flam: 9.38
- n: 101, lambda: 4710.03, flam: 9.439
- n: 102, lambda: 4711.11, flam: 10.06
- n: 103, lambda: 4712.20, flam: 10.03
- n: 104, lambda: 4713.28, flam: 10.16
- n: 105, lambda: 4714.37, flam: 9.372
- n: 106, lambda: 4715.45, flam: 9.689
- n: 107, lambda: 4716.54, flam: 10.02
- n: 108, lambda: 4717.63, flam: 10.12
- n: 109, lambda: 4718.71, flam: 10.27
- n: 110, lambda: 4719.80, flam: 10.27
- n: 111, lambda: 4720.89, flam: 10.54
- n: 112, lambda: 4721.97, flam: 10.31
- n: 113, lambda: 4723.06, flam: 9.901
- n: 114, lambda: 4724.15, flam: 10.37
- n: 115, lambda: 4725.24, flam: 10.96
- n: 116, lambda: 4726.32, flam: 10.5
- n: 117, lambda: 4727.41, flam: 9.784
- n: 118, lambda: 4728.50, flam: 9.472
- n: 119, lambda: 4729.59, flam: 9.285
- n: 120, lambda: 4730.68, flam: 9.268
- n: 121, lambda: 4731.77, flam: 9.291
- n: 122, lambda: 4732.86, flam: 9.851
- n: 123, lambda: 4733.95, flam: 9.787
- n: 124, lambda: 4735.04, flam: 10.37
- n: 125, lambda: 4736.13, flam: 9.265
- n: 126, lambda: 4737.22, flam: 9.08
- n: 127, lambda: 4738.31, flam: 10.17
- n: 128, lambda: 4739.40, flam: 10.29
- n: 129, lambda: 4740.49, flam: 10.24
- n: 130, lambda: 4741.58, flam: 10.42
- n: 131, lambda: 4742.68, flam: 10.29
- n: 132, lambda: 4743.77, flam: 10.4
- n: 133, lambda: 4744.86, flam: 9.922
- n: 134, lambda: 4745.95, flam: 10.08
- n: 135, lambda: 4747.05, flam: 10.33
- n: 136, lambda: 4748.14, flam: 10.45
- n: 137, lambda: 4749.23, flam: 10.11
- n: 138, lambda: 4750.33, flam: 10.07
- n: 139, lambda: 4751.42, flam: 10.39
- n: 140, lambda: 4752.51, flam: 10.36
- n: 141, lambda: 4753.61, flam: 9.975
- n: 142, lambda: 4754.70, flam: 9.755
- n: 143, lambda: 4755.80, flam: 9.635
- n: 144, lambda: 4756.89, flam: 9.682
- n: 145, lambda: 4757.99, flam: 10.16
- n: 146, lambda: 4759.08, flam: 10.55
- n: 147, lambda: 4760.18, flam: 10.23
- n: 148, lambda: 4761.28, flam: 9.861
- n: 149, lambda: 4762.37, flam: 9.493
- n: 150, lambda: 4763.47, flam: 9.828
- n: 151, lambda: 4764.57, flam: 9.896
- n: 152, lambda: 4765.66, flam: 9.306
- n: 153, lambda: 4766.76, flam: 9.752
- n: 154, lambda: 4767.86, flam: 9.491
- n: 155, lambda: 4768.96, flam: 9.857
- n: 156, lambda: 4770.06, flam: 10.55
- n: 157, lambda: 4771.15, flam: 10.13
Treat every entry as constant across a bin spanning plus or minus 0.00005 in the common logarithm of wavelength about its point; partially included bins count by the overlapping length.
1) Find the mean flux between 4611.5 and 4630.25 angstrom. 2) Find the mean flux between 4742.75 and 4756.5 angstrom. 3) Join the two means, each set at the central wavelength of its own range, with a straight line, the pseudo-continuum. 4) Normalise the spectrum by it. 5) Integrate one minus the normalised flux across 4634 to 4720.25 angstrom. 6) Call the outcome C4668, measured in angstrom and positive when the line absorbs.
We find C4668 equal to 2.5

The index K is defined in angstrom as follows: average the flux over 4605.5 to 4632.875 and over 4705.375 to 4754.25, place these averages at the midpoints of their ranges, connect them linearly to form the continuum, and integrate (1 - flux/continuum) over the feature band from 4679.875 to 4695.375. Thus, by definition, 0.3 angstrom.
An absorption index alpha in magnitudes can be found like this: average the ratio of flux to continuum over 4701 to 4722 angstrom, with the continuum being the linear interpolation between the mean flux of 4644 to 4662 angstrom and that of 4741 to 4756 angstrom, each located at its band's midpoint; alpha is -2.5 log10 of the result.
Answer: 0.03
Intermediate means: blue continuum 9.81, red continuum 10.2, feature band 9.72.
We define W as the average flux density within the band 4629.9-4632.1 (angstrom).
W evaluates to 10.1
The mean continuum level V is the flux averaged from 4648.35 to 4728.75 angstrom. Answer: 9.79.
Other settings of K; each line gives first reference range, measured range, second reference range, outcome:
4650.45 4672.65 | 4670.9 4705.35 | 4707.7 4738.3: 0.3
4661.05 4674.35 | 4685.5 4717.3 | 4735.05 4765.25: 0.4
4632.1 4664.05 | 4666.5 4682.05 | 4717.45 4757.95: 0.5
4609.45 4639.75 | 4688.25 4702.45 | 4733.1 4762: 0.4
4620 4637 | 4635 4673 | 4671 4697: 0.7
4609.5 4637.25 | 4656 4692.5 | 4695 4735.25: 0.5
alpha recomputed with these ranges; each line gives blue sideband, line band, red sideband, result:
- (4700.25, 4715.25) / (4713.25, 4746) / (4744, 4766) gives -0.03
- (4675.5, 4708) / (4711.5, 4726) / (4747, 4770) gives -0.04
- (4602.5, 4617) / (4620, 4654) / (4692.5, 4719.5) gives 0.00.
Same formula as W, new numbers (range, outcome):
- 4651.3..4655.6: 9.81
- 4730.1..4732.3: 9.27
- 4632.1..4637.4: 9.99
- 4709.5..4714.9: 9.81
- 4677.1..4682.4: 9.52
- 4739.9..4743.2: 10.3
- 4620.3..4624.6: 10.2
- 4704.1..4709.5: 9.63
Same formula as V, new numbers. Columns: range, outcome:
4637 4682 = 9.76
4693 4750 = 9.87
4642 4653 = 9.76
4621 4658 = 9.87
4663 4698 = 9.74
